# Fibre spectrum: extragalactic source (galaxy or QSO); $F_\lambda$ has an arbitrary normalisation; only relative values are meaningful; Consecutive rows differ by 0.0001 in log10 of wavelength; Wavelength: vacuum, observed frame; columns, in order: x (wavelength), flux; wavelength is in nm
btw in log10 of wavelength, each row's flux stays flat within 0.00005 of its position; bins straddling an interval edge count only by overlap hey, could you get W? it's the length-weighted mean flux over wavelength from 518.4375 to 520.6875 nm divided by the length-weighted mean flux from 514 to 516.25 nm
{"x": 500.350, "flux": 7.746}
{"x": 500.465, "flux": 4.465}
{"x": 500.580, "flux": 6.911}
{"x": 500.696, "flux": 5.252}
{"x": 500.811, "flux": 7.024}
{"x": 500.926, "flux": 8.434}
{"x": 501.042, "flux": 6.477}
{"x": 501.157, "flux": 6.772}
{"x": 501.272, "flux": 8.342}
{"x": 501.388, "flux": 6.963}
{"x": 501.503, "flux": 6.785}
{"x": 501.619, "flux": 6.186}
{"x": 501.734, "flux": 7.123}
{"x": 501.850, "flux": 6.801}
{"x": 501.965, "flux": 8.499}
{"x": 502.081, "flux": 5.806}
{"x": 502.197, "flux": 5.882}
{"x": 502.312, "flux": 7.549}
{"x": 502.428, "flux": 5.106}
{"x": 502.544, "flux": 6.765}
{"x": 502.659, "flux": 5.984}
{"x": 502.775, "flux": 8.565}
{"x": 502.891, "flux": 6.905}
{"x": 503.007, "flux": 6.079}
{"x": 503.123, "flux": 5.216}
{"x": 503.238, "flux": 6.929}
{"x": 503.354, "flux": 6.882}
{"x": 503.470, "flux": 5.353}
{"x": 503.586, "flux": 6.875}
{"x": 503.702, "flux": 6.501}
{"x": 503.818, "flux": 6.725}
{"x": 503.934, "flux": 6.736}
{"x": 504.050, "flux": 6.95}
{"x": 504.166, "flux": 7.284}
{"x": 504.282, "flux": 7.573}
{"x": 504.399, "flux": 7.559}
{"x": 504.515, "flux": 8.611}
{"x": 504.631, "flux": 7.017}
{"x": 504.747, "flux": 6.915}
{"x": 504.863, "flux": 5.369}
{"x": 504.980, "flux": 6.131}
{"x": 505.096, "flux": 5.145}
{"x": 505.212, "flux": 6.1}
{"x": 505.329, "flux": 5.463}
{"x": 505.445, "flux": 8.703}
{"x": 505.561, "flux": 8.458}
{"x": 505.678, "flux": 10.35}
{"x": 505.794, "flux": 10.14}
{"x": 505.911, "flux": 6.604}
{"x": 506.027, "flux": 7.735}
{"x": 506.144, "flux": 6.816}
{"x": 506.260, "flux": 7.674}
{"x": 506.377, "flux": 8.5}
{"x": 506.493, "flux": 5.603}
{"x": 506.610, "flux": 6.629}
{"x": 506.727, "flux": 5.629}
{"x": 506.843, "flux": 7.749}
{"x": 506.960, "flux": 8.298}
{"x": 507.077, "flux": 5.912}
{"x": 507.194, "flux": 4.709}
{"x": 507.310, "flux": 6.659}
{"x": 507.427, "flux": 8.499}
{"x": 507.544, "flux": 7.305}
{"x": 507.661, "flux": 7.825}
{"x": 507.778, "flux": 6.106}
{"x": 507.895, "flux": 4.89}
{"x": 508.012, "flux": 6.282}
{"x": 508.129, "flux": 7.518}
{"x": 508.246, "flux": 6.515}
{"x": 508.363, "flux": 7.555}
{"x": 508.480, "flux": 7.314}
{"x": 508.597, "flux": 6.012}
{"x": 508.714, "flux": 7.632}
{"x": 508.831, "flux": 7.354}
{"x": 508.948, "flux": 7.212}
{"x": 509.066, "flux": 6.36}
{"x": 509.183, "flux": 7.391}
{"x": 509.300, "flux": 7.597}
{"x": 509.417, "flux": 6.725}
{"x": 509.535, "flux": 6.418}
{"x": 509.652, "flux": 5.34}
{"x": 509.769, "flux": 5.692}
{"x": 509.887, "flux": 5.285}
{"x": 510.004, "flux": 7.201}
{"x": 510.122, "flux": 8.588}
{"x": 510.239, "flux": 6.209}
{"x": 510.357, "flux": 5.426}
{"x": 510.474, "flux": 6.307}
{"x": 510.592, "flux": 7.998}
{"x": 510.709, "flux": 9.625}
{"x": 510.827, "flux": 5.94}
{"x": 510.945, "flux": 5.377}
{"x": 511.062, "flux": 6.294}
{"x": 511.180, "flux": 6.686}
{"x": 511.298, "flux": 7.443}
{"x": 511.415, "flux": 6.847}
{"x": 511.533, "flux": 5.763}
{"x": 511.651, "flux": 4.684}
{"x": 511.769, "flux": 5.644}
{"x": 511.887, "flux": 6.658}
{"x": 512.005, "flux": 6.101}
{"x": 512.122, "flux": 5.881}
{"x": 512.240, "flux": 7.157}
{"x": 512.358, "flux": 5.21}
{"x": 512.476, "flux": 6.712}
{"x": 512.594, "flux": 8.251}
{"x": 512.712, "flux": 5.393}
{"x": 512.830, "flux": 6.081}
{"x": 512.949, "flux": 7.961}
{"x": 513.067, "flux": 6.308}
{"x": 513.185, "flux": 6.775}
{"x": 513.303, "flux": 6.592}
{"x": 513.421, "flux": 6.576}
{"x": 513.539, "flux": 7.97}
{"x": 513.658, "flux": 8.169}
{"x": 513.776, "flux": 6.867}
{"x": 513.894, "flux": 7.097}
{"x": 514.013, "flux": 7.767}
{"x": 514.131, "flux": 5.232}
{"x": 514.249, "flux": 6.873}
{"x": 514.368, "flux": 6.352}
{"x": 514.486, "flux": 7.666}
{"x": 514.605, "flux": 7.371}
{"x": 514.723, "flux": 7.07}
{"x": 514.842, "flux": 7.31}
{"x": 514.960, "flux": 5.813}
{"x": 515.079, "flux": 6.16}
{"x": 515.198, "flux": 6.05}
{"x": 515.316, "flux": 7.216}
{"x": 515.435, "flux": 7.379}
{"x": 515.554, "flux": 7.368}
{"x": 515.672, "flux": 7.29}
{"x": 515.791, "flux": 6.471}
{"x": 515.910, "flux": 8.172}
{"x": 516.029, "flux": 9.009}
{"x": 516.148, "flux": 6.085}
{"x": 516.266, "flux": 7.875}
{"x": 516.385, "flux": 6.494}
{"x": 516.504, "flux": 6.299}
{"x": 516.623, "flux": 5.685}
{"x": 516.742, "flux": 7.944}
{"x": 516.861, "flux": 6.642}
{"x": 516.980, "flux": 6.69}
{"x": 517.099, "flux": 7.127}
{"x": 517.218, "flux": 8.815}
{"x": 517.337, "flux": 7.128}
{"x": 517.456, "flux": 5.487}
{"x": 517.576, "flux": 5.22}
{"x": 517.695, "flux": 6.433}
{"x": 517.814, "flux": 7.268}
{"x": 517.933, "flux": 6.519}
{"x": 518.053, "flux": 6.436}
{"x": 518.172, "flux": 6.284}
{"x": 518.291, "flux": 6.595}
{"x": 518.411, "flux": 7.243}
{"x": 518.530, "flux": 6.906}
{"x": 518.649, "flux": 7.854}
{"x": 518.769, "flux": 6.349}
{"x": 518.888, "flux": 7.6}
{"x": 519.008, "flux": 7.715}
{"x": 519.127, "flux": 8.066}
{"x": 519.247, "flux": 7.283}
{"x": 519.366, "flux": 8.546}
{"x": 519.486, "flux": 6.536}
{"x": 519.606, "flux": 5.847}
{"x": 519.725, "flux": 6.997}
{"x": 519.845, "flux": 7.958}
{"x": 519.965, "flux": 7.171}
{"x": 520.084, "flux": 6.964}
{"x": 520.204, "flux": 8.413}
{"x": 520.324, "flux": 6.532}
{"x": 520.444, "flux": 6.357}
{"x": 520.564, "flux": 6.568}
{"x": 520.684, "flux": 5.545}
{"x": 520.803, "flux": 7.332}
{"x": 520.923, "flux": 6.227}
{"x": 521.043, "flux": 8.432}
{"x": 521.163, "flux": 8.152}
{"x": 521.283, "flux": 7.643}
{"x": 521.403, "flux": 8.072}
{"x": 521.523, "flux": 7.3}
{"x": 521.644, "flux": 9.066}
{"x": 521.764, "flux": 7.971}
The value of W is 1.02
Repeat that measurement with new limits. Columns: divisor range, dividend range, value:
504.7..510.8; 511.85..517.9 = 0.99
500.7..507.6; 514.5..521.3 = 1.01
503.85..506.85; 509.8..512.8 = 0.90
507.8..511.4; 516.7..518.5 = 1.01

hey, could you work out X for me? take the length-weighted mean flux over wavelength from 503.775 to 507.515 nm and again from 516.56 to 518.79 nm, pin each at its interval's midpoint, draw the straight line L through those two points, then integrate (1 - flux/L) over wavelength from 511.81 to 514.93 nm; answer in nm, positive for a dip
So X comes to 0.04 nm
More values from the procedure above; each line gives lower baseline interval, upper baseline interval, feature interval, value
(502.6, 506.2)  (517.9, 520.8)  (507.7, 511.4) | 0.16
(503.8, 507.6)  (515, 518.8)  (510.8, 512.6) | 0.20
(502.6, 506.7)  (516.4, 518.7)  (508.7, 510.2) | 0.03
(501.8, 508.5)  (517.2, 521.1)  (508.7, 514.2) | 0.21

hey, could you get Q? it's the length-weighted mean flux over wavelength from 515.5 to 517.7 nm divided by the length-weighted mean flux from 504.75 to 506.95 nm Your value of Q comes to 1.0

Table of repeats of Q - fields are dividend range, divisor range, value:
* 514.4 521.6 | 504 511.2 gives 1.01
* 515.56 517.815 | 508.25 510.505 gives 1.04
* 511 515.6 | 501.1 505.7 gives 0.98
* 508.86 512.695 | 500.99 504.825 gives 0.96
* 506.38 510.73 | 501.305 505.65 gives 1.00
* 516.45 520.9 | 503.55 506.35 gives 0.96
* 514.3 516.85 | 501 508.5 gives 1.01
